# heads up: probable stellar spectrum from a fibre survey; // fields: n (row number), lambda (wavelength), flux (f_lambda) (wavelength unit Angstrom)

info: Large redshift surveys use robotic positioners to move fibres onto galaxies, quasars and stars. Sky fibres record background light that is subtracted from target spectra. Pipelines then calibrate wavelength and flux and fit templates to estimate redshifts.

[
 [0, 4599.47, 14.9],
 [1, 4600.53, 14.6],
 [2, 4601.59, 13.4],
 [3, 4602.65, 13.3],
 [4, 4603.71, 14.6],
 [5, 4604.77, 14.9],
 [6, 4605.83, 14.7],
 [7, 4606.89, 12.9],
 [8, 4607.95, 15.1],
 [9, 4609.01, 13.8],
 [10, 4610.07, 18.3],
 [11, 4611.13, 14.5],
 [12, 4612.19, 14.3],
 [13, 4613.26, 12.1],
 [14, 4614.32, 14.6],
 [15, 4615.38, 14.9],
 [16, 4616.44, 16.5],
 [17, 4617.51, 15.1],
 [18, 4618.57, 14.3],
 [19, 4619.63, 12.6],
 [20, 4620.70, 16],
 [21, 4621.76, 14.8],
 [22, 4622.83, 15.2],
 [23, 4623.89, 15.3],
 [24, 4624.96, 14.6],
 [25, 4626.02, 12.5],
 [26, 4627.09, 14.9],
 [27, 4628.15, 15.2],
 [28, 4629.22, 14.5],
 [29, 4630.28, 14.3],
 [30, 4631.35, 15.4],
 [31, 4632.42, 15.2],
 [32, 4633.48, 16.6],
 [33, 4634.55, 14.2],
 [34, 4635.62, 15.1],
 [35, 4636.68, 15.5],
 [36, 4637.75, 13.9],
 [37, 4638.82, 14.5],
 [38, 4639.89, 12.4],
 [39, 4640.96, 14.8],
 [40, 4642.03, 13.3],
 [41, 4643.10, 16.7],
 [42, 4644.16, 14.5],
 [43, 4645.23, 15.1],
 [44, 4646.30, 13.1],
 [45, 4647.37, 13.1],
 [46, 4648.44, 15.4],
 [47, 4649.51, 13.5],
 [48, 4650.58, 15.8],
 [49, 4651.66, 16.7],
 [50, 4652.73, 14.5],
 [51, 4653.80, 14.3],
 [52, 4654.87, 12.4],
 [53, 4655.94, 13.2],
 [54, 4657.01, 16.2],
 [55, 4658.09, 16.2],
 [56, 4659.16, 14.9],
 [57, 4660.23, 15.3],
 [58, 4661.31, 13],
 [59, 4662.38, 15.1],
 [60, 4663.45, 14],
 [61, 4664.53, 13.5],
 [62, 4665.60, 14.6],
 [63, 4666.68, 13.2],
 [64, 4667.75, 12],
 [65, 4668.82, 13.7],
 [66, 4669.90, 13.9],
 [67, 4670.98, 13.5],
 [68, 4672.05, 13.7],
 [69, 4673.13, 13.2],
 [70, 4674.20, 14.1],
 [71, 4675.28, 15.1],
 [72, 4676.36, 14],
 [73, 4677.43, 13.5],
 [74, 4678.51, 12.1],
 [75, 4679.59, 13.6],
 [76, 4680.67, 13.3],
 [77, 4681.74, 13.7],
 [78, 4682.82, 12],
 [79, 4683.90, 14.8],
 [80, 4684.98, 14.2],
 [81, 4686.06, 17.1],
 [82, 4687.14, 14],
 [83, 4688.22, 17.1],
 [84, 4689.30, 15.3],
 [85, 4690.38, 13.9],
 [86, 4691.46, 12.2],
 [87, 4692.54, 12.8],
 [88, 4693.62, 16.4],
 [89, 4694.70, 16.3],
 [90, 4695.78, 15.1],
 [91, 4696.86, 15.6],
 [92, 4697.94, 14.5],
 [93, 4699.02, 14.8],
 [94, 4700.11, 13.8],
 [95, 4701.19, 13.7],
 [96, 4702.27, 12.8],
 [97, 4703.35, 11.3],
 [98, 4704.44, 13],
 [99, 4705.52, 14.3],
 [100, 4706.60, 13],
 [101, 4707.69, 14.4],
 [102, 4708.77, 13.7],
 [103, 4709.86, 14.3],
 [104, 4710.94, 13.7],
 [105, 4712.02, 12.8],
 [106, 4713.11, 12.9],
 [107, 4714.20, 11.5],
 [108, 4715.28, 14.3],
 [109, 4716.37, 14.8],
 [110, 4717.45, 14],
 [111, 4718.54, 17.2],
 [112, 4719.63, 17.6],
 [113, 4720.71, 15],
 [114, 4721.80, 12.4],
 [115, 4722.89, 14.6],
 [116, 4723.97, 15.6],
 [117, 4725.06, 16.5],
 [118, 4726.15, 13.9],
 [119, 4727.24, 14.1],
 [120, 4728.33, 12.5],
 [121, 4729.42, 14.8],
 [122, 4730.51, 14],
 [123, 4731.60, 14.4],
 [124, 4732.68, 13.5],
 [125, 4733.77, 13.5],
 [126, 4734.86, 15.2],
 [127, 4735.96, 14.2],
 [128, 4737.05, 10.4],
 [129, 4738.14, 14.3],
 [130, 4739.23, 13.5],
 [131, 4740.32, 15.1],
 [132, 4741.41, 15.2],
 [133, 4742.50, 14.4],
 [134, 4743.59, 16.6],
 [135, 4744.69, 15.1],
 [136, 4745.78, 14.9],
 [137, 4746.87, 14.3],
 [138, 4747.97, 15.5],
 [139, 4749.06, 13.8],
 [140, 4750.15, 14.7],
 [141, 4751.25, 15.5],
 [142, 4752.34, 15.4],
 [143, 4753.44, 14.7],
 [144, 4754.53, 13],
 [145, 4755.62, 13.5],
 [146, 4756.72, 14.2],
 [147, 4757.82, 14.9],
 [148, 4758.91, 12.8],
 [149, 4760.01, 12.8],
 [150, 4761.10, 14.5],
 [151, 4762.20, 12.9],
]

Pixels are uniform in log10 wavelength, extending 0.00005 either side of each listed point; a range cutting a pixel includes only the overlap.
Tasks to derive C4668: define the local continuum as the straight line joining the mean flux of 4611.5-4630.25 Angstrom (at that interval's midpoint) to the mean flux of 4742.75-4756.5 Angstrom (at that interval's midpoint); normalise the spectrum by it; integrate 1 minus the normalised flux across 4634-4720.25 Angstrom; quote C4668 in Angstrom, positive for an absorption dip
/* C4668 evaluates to 2.5 Angstrom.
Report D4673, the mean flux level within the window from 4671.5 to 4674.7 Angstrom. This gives 13.7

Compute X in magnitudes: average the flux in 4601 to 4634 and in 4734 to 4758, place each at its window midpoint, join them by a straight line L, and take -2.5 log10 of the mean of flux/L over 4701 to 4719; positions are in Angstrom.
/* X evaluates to 0.07 mag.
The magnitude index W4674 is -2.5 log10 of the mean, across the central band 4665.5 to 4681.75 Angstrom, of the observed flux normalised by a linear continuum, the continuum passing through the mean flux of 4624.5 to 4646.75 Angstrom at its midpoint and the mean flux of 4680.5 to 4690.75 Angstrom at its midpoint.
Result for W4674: 0.08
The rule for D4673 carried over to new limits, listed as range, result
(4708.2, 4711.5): 13.9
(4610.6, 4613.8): 13.6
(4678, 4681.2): 13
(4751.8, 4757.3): 14.1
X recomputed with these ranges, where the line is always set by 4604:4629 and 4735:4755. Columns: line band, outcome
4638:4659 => 0.01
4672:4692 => 0.04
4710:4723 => 0.02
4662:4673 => 0.07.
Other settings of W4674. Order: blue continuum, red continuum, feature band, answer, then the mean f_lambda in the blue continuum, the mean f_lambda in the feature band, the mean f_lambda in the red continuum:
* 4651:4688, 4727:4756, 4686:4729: -0.01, 14.1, 14.3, 14.3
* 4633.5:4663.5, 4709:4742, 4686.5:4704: 0.00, 14.6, 14.4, 14.2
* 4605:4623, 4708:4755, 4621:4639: -0.01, 14.7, 14.8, 14.4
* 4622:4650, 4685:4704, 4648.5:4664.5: -0.01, 14.6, 14.6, 14.5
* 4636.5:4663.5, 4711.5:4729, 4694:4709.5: 0.03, 14.5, 14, 14.4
